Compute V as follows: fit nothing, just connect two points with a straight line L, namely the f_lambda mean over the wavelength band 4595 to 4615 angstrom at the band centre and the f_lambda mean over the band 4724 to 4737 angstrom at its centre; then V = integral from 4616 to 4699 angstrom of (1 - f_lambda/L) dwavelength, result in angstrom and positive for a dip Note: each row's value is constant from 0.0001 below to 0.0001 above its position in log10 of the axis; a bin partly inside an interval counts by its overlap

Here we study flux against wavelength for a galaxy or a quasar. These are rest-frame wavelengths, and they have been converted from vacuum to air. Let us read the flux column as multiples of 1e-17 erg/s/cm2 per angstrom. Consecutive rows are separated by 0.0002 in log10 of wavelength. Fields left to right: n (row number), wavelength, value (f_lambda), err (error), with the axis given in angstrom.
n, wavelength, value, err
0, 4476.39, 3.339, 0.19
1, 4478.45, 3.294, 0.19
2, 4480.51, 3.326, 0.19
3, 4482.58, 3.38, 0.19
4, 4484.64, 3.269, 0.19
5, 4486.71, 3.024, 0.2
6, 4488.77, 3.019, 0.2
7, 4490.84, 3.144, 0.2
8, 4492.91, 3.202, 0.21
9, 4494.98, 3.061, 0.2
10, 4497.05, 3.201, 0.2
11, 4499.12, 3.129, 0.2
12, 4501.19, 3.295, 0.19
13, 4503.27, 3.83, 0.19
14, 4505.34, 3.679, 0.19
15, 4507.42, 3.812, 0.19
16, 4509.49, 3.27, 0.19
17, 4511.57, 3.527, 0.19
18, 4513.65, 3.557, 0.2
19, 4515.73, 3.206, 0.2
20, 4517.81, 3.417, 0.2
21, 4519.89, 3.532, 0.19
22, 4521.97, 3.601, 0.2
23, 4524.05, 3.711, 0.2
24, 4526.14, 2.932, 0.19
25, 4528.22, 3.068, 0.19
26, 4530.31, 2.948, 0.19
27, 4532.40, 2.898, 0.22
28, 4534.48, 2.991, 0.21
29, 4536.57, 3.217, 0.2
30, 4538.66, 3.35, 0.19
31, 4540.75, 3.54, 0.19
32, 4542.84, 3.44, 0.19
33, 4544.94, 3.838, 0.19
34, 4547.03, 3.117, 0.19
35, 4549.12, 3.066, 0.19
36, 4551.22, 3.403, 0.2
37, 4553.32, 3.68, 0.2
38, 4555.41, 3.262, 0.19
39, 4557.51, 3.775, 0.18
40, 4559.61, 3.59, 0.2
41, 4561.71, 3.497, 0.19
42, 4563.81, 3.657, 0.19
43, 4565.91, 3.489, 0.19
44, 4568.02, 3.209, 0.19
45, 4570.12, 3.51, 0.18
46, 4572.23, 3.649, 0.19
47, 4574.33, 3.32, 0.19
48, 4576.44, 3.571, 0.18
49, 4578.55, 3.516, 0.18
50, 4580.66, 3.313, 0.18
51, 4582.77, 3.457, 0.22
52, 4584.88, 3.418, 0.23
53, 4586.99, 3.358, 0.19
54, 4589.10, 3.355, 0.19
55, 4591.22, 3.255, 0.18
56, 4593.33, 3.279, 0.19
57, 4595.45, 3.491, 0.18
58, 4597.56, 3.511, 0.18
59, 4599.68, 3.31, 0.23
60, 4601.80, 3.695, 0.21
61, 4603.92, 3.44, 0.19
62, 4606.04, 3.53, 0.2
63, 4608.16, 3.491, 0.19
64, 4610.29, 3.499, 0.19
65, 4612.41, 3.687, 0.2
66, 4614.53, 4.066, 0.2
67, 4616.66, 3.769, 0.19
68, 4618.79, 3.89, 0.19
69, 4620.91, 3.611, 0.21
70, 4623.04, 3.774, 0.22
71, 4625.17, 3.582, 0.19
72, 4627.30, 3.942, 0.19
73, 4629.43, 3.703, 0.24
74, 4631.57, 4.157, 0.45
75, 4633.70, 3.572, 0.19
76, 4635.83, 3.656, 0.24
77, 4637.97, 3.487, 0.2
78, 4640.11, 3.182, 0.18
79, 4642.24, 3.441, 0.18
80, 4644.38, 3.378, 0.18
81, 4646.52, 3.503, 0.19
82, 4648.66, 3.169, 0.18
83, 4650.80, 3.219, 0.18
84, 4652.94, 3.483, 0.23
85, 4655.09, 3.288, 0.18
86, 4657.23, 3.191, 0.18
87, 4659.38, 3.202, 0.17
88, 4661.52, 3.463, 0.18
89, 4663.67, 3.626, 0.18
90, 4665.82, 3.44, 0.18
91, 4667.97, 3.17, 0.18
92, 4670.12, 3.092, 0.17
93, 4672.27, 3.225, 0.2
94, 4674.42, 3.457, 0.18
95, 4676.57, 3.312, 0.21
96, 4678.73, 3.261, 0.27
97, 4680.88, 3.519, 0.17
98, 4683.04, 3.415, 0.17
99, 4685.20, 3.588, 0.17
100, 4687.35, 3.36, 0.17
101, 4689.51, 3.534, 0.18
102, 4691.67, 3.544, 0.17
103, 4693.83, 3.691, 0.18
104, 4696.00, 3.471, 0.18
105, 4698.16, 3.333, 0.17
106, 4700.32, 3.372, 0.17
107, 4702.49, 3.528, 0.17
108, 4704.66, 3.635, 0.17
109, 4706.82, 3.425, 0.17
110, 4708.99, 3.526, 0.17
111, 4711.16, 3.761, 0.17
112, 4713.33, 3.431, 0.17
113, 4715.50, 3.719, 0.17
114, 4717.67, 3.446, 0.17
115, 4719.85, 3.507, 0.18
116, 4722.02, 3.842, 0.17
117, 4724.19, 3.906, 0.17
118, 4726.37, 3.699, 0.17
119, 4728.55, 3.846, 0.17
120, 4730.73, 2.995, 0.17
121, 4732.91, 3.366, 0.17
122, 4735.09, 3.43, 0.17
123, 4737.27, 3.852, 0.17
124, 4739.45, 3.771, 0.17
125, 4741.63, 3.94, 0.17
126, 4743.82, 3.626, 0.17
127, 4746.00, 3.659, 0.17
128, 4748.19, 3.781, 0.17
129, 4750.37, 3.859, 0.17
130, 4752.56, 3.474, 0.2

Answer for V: 1.66 angstrom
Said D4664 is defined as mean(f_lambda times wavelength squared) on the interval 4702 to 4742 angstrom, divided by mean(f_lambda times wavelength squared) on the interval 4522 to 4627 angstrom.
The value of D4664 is 1.11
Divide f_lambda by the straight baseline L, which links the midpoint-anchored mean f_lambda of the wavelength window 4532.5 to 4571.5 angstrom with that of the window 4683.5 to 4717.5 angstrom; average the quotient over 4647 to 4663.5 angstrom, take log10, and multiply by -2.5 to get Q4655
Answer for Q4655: 0.056 mag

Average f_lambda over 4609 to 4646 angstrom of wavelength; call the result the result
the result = 3.67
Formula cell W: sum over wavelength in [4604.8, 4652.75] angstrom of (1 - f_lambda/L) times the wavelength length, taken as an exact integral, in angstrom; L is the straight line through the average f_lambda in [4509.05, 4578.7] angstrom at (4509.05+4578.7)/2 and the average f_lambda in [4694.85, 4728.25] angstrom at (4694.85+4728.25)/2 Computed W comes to -1.58 angstrom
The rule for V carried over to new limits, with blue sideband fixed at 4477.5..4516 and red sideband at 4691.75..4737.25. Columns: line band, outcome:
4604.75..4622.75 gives -1.3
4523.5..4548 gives 0.9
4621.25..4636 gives -1.3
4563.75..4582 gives -0.3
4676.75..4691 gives 0.3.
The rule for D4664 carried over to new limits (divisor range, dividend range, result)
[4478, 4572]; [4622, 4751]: 1.13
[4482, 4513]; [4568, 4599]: 1.07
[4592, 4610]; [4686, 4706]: 1.05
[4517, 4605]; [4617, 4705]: 1.07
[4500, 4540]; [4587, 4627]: 1.10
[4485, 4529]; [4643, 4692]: 1.08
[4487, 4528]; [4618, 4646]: 1.14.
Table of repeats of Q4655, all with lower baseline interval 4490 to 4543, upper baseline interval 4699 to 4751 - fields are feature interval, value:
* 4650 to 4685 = 0.062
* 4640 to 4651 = 0.054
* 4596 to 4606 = -0.015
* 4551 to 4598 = -0.016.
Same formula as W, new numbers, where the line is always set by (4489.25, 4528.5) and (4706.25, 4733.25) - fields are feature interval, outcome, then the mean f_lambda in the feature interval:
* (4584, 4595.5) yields 0.37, 3.35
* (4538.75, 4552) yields 0.06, 3.4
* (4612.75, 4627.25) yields -1.26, 3.79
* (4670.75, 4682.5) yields 0.64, 3.35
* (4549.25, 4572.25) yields -0.45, 3.5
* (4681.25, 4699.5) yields 0.32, 3.49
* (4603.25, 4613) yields -0.14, 3.52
